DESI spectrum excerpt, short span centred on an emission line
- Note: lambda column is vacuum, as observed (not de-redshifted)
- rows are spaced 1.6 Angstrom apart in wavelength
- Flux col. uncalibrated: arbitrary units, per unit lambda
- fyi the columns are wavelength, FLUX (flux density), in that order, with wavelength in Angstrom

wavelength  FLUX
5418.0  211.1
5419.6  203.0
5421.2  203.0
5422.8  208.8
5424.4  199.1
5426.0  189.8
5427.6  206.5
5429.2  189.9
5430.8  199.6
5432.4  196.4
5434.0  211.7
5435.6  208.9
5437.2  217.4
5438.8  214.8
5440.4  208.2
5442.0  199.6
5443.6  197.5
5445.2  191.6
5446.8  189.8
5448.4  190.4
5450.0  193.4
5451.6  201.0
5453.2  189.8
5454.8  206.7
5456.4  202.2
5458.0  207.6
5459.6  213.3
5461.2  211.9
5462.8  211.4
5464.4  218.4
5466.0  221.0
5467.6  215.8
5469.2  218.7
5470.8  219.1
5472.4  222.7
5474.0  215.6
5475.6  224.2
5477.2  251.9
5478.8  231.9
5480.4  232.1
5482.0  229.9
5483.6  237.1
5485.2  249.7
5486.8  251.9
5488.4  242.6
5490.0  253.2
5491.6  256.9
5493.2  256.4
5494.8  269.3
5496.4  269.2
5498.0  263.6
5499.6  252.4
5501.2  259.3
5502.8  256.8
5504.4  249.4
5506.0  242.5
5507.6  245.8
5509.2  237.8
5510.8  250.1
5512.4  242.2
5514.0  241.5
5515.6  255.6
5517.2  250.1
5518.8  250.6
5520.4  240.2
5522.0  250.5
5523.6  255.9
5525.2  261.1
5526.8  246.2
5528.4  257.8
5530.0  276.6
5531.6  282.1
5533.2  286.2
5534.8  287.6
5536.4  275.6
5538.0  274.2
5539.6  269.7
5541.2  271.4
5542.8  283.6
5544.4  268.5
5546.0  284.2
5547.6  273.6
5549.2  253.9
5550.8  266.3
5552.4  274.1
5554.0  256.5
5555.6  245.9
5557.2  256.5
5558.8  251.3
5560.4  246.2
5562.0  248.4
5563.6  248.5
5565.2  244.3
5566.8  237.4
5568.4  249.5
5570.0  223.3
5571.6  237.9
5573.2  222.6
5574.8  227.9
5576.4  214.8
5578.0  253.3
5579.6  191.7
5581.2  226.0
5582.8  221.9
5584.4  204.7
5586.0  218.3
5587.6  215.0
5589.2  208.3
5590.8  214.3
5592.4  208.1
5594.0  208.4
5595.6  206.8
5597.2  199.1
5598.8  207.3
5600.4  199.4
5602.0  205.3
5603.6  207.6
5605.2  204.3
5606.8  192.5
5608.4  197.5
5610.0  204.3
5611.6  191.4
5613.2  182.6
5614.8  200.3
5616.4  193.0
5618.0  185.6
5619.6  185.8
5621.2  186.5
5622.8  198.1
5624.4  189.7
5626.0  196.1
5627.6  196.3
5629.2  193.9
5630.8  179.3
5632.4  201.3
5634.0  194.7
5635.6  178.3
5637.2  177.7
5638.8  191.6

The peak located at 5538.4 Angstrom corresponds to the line C III]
